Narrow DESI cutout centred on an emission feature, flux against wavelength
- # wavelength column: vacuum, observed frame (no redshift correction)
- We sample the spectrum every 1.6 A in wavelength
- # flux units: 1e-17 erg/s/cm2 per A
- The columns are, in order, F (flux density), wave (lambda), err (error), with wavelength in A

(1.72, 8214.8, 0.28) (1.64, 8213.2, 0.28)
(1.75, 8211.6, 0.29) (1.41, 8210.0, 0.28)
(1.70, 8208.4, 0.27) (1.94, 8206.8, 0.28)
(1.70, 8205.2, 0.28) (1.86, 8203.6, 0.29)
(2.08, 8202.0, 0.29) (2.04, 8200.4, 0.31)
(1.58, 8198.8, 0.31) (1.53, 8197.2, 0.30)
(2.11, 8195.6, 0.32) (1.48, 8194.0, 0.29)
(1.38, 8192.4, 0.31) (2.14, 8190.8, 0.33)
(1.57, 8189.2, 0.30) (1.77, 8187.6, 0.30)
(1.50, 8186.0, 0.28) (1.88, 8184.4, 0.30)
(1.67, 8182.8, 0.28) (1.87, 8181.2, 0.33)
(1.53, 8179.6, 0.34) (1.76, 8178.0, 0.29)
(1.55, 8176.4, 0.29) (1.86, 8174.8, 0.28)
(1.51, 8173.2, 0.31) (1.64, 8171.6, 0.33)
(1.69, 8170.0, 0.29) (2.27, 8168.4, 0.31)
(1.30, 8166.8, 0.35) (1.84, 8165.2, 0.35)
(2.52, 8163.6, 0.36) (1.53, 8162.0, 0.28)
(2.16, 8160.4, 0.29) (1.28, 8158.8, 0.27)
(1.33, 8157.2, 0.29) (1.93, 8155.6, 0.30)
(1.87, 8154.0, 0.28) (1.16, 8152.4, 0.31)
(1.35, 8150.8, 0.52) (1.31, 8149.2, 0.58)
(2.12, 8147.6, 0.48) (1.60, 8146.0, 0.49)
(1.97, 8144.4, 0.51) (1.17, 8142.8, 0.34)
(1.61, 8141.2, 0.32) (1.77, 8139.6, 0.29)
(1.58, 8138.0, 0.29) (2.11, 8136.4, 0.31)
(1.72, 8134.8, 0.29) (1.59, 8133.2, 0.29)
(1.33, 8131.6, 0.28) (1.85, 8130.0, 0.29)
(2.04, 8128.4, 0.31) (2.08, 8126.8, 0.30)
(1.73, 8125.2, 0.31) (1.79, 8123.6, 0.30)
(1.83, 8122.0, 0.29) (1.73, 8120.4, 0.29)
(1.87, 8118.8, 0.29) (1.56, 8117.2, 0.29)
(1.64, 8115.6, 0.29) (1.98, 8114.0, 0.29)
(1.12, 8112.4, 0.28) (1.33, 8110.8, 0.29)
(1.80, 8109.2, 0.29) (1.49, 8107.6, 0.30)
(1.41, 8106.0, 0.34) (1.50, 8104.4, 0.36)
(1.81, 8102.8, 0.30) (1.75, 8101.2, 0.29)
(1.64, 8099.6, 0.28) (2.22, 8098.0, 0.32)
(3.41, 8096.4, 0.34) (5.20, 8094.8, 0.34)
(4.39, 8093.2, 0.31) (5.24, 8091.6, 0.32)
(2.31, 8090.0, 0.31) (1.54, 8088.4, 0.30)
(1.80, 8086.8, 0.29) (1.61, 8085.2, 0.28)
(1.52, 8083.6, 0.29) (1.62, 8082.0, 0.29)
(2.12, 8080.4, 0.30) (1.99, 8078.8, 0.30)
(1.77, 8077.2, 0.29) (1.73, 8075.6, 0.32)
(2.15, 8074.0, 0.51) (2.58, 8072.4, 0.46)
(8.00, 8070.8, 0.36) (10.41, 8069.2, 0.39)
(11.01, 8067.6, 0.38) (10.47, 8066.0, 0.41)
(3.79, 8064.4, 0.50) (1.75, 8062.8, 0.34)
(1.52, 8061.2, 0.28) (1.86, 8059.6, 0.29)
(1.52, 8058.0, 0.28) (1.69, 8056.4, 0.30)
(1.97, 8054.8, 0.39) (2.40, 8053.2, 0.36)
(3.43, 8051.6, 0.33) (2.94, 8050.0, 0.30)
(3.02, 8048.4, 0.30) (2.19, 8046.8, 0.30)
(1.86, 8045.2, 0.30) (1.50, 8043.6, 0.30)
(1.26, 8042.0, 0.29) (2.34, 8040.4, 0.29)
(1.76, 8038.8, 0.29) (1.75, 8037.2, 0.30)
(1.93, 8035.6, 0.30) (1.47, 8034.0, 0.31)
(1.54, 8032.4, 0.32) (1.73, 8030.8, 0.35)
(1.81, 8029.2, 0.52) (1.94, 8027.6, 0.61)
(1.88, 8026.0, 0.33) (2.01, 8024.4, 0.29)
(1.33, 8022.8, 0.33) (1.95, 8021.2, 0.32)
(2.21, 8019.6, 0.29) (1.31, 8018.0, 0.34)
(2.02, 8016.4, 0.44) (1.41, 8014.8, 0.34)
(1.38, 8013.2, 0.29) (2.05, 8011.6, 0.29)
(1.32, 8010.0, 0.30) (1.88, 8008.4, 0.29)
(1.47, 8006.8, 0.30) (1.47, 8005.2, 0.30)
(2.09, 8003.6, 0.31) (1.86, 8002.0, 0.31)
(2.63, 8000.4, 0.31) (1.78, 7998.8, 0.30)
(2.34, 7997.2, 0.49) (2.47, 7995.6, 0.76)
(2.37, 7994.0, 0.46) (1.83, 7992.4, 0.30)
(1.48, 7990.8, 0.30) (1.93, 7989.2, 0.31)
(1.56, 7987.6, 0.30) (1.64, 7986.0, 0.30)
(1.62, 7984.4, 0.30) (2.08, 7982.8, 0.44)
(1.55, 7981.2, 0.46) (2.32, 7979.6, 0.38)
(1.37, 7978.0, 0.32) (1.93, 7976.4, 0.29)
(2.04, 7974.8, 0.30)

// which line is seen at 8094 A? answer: [N II] 6583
